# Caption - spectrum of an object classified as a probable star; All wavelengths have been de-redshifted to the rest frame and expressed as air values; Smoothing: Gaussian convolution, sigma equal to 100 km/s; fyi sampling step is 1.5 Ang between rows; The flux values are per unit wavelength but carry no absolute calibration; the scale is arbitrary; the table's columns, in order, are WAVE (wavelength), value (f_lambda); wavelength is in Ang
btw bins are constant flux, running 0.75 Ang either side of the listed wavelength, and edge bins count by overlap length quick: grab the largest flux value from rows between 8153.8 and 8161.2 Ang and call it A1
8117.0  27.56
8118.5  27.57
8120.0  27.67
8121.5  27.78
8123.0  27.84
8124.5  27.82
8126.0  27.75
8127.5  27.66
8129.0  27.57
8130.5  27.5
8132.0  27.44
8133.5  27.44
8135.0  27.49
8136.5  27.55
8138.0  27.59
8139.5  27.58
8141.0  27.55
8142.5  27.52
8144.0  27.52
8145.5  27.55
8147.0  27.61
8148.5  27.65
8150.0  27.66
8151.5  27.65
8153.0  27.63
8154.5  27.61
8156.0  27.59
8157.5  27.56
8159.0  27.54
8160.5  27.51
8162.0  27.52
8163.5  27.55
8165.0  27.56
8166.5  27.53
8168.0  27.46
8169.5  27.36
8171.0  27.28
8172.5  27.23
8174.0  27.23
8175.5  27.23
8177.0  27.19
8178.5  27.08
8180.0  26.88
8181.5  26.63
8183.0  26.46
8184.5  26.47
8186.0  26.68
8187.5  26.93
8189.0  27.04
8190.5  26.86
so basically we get 27.61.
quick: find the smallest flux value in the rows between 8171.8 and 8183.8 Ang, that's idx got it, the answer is 26.46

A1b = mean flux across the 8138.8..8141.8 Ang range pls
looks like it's 27.6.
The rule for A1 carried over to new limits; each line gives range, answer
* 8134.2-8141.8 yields 27.59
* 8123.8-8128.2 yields 27.82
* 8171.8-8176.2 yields 27.23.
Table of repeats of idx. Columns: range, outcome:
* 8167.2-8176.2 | 27.23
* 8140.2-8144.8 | 27.52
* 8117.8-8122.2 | 27.57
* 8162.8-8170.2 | 27.36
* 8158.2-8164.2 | 27.51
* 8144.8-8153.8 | 27.55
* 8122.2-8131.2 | 27.5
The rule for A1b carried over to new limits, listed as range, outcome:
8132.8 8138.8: 27.5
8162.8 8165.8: 27.6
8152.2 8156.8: 27.6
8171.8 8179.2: 27.2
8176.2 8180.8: 27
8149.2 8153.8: 27.6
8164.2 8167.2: 27.5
